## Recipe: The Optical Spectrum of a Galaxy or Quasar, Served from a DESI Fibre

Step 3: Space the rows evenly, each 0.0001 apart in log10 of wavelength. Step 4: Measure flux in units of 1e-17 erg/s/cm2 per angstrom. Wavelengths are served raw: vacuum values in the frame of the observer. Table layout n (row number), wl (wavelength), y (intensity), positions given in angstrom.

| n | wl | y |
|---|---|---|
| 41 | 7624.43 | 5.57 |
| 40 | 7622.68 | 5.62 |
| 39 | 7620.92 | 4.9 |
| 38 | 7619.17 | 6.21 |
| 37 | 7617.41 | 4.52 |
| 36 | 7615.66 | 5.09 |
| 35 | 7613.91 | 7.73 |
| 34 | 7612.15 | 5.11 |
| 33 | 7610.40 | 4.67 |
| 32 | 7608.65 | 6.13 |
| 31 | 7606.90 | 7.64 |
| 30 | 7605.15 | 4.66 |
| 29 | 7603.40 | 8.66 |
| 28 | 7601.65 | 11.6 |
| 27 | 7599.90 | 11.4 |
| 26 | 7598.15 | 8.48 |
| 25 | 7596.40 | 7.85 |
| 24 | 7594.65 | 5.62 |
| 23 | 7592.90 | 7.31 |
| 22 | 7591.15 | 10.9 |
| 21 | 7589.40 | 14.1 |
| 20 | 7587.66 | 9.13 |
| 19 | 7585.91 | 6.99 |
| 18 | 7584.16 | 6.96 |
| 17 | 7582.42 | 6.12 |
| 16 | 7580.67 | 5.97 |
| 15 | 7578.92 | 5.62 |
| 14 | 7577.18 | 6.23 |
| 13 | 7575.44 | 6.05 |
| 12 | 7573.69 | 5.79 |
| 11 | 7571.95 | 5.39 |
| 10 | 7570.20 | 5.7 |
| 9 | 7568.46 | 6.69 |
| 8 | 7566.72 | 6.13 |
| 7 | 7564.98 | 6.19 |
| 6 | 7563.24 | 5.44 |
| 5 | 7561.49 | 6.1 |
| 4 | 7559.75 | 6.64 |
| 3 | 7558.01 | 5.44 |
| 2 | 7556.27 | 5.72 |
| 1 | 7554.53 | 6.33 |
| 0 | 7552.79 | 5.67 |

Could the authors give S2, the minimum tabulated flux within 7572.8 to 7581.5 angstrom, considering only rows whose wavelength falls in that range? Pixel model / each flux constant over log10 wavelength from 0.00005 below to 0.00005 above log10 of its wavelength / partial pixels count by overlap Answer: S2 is 5.62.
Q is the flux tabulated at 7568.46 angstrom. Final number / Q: 6.69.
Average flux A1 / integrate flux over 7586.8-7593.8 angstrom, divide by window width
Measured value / 10.3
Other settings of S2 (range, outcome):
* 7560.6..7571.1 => 5.44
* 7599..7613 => 4.66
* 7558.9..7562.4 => 6.1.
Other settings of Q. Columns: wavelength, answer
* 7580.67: 5.97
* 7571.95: 5.39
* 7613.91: 7.73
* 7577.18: 6.23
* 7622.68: 5.62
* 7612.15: 5.11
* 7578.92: 5.62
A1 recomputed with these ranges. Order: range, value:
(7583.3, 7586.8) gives 6.97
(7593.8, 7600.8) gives 8.36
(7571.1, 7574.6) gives 5.59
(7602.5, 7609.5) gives 6.8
